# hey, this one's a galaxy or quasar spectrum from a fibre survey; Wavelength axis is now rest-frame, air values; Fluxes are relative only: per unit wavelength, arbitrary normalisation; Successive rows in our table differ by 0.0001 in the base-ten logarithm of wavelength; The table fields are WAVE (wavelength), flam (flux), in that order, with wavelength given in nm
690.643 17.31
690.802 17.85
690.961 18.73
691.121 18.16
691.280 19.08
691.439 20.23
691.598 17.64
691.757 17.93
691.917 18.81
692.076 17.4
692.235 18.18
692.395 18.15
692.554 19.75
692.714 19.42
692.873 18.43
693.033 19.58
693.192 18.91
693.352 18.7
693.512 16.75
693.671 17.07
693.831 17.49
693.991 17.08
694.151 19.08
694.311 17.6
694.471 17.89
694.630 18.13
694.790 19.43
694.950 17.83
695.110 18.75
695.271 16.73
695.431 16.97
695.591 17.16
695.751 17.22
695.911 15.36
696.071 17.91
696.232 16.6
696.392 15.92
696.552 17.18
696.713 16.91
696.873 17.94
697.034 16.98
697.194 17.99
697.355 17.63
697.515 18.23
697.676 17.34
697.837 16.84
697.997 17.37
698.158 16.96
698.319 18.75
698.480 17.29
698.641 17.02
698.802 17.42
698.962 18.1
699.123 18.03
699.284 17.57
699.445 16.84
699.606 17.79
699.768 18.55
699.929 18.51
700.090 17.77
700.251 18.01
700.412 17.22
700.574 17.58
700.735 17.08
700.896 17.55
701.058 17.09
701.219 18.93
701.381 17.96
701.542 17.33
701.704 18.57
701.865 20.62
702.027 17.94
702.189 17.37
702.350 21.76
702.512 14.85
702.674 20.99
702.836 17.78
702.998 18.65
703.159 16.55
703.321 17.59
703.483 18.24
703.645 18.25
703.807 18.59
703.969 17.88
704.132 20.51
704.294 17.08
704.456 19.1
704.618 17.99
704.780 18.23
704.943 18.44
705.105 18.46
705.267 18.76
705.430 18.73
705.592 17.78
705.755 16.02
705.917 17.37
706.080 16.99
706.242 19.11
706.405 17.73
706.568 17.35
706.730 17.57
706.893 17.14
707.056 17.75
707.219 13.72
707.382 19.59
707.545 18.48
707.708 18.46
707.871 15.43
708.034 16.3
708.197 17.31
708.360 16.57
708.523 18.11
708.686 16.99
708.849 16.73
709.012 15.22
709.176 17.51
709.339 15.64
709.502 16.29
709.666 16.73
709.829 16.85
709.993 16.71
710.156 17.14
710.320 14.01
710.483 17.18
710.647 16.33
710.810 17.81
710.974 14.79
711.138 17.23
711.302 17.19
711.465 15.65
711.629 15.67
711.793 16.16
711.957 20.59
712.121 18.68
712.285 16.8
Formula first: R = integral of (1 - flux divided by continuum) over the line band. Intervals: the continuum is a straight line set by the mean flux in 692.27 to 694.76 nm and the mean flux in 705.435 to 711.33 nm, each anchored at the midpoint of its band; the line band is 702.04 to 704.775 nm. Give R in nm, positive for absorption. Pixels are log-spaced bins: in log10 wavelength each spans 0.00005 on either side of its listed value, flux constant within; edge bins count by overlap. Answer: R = -0.14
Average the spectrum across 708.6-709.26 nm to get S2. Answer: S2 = 16.6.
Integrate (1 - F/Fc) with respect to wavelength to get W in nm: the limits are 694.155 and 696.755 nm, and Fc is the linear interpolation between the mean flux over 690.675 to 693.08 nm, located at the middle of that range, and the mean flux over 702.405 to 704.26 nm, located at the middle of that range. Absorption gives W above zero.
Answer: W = 0.148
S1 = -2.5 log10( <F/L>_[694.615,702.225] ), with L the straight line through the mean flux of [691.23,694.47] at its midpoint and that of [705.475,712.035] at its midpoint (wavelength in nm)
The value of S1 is 0.01 mag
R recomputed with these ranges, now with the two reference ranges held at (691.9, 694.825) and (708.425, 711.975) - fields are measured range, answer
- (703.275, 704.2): -0.07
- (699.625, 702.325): -0.09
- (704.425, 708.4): -0.15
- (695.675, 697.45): 0.09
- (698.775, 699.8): 0.00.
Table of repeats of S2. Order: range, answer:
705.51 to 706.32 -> 17.5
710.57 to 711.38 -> 16.7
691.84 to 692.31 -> 18.2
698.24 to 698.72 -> 17.7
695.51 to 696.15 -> 16.9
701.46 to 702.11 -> 18.6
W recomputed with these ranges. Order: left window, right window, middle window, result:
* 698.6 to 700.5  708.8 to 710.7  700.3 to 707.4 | -0.34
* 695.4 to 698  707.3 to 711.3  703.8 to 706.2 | -0.17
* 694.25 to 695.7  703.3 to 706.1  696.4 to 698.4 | 0.05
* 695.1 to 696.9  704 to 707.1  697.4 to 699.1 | -0.03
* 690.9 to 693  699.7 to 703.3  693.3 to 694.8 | 0.05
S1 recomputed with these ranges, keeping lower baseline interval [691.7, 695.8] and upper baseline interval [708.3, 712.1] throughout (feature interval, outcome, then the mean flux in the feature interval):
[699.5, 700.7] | -0.02 mag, 17.9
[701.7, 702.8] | -0.09 mag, 18.8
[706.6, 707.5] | -0.02 mag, 17.2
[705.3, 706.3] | -0.04 mag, 17.7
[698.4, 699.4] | 0.01 mag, 17.6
